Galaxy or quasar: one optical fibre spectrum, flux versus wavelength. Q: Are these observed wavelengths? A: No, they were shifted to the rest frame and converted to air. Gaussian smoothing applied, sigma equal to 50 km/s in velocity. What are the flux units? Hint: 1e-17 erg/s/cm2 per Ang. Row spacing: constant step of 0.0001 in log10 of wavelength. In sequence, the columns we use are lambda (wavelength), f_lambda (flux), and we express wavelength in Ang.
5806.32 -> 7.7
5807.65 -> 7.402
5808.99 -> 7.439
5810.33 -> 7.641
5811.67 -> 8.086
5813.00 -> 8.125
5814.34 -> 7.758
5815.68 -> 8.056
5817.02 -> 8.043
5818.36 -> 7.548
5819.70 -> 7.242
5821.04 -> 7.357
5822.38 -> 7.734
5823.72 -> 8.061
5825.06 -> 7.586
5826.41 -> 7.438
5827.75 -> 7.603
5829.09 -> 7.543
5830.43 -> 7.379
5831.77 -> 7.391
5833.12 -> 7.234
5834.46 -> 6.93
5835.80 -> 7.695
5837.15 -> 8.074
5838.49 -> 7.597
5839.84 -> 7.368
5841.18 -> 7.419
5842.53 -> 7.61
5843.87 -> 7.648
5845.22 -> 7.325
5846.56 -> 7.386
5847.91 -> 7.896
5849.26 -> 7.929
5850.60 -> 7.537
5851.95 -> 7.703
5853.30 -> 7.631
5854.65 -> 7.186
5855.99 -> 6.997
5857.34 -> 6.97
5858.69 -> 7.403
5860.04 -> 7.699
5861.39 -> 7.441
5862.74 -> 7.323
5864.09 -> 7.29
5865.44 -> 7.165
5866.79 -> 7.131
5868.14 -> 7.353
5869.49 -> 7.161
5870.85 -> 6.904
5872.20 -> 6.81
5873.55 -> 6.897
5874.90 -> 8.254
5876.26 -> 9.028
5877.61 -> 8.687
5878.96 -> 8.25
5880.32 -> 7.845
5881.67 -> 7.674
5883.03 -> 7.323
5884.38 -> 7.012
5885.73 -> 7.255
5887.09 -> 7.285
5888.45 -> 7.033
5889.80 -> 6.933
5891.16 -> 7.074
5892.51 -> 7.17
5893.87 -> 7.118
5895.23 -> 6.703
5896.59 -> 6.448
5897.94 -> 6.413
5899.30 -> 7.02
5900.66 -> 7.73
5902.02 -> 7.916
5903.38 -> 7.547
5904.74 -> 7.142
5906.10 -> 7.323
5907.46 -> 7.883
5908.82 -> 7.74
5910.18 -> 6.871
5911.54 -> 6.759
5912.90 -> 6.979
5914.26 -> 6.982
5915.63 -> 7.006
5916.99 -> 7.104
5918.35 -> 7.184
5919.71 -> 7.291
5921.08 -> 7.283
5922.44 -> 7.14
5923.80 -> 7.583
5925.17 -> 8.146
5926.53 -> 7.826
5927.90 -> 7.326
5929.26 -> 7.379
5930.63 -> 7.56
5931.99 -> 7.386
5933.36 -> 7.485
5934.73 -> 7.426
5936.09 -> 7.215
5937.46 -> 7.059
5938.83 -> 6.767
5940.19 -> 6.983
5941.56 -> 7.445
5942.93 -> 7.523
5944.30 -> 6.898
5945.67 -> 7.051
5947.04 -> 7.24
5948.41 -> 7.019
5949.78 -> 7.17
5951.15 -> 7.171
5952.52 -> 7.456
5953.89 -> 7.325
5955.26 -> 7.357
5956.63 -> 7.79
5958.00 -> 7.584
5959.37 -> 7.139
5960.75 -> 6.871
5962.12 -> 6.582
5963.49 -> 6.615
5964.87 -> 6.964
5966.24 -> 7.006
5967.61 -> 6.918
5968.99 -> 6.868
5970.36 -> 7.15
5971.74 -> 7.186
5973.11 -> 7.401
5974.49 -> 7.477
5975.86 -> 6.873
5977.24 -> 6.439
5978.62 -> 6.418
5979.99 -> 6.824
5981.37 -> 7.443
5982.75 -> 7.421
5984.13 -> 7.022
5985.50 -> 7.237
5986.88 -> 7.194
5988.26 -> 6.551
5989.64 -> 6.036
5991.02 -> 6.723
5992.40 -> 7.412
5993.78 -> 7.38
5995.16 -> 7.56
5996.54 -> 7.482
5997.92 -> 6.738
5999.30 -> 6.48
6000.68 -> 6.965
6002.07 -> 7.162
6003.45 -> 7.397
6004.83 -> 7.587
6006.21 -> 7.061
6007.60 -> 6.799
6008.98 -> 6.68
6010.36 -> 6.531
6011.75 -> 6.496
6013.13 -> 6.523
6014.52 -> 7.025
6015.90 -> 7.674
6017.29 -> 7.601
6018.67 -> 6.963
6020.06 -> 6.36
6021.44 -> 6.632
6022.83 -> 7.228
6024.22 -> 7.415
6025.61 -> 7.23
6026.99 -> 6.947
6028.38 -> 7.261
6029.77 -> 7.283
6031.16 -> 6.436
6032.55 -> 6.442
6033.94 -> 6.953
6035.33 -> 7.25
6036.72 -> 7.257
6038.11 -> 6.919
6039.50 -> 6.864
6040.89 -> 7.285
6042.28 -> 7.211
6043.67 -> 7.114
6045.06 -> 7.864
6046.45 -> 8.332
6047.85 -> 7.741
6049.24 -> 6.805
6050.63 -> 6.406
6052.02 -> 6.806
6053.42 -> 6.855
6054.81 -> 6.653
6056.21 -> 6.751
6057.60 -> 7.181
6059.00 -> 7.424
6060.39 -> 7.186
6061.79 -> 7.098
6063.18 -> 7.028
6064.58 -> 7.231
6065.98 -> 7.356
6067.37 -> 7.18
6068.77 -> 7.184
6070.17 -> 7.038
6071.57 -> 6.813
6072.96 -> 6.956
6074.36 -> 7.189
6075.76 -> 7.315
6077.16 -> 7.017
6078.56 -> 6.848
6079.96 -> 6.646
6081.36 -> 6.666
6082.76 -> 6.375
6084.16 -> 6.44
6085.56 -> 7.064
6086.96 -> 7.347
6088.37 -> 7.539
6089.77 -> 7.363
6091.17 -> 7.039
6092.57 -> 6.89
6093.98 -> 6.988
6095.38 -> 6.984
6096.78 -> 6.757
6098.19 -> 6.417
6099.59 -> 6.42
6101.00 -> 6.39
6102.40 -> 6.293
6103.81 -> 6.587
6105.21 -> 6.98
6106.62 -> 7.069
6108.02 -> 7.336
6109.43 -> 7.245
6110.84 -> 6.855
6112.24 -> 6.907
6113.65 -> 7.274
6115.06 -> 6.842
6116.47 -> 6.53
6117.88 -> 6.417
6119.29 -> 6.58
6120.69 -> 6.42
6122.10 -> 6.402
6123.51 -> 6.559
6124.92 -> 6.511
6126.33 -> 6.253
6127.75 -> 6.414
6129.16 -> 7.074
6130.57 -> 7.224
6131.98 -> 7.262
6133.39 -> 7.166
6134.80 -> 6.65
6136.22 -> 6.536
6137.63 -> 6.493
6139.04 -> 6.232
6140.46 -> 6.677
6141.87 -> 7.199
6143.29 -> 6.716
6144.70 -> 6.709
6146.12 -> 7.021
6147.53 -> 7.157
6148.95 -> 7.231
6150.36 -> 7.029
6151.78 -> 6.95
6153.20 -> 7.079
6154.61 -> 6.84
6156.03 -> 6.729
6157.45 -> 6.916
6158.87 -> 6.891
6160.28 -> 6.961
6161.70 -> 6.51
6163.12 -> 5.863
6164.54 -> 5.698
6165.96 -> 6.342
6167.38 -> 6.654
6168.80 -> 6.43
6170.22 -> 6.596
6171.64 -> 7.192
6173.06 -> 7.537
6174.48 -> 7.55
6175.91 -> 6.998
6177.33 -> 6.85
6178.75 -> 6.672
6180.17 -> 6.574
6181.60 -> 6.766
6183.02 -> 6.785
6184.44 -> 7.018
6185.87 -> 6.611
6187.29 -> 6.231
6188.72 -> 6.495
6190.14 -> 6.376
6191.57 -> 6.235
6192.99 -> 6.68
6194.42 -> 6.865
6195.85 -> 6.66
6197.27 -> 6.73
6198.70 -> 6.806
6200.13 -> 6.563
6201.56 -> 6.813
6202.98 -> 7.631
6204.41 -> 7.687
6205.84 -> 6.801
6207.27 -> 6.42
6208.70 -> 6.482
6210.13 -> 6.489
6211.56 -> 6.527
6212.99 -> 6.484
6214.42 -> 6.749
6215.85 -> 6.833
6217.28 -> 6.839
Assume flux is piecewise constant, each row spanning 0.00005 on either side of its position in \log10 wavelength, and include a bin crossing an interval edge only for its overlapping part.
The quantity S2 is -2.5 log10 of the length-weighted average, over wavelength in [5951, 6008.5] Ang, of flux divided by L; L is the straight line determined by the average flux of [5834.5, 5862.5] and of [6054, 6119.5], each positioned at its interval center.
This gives 0.02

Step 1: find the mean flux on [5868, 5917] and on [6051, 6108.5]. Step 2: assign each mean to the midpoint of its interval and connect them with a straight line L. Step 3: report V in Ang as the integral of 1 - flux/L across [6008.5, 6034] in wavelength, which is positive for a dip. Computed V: 0.45 Ang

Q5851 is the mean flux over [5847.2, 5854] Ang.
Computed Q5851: 7.73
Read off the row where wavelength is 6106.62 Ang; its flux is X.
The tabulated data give 7.069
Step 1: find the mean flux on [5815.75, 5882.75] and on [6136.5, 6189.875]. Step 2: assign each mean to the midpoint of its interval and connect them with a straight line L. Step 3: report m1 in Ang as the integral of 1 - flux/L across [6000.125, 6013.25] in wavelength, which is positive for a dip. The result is 0.4 Ang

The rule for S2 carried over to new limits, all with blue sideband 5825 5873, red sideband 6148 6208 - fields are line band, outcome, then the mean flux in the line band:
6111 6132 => 0.029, 6.7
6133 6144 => 0.024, 6.69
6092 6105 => 0.044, 6.65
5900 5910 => -0.040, 7.57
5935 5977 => 0.010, 7.13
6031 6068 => -0.014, 7.11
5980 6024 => 0.015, 7.01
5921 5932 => -0.042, 7.54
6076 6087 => 0.026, 6.79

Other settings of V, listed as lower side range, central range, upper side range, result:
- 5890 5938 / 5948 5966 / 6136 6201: 0.0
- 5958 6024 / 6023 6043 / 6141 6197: -0.4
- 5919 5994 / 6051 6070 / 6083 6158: -0.3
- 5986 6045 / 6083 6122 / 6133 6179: 0.2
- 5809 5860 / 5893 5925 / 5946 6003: 0.5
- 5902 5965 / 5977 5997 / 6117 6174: 0.3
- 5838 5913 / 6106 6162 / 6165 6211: 0.4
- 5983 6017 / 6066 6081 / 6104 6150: -0.3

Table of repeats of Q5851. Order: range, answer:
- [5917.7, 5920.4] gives 7.23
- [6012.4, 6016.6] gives 7.07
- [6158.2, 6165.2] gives 6.39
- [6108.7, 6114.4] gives 7.06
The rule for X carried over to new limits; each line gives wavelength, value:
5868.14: 7.353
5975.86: 6.873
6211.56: 6.527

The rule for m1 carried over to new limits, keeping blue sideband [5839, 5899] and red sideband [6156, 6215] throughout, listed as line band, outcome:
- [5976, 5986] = 0.3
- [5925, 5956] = -0.3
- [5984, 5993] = 0.3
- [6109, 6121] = 0.1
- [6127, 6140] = 0.1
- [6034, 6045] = -0.2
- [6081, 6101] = 0.1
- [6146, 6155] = -0.4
